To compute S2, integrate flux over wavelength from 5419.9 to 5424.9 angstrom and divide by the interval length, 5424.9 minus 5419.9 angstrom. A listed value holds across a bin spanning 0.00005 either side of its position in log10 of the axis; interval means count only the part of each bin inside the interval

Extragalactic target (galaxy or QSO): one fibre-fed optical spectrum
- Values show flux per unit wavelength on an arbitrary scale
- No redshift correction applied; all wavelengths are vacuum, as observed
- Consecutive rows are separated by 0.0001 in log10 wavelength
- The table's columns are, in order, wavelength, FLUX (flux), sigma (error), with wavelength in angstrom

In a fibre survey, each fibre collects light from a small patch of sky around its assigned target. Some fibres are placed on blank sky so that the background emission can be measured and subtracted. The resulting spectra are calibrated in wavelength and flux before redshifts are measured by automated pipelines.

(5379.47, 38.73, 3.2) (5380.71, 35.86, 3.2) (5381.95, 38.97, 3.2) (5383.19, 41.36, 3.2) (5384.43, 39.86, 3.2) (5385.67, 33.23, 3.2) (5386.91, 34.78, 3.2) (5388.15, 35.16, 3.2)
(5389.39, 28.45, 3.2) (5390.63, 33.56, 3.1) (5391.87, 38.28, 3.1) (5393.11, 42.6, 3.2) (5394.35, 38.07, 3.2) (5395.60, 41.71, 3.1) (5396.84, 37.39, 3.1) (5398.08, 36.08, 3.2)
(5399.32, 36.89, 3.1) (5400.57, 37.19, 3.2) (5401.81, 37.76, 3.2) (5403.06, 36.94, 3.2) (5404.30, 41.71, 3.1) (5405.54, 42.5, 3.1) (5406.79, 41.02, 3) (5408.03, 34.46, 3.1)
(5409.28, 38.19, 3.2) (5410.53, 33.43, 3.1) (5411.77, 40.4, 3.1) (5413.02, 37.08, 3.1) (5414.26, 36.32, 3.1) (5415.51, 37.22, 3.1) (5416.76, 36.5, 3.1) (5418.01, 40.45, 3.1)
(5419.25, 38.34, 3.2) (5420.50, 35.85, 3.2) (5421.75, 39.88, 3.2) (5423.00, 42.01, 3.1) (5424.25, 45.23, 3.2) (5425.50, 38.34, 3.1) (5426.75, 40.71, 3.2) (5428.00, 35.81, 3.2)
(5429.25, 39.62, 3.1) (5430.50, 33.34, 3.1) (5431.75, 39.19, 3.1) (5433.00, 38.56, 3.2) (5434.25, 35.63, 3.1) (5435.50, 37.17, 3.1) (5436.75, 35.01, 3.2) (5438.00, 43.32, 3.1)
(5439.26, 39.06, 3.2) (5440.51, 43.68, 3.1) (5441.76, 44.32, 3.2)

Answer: 40.7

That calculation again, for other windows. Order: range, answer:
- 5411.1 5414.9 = 37.9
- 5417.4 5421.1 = 38.3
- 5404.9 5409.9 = 39.1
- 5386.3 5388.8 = 34.9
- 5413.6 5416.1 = 36.8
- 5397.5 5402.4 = 37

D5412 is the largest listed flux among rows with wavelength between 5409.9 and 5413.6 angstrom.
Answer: 40.4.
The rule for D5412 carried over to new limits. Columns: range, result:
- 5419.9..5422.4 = 39.88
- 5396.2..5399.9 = 37.39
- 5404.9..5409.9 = 42.5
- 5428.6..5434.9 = 39.62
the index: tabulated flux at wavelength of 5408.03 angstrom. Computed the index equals 34.46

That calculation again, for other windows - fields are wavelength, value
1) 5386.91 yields 34.78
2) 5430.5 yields 33.34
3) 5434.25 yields 35.63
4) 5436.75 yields 35.01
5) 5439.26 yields 39.06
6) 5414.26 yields 36.32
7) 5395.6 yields 41.71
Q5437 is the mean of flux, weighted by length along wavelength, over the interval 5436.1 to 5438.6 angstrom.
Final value 39.2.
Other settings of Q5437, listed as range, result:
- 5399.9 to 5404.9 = 38.3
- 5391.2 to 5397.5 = 39.6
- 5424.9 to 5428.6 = 38.3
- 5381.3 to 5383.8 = 40.1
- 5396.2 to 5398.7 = 36.9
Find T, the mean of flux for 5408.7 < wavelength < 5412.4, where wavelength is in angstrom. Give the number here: 37.3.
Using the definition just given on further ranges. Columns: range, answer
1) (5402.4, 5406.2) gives 40.3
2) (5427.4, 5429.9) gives 37.7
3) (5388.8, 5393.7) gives 35.8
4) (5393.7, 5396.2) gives 39.8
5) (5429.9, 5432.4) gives 36.3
